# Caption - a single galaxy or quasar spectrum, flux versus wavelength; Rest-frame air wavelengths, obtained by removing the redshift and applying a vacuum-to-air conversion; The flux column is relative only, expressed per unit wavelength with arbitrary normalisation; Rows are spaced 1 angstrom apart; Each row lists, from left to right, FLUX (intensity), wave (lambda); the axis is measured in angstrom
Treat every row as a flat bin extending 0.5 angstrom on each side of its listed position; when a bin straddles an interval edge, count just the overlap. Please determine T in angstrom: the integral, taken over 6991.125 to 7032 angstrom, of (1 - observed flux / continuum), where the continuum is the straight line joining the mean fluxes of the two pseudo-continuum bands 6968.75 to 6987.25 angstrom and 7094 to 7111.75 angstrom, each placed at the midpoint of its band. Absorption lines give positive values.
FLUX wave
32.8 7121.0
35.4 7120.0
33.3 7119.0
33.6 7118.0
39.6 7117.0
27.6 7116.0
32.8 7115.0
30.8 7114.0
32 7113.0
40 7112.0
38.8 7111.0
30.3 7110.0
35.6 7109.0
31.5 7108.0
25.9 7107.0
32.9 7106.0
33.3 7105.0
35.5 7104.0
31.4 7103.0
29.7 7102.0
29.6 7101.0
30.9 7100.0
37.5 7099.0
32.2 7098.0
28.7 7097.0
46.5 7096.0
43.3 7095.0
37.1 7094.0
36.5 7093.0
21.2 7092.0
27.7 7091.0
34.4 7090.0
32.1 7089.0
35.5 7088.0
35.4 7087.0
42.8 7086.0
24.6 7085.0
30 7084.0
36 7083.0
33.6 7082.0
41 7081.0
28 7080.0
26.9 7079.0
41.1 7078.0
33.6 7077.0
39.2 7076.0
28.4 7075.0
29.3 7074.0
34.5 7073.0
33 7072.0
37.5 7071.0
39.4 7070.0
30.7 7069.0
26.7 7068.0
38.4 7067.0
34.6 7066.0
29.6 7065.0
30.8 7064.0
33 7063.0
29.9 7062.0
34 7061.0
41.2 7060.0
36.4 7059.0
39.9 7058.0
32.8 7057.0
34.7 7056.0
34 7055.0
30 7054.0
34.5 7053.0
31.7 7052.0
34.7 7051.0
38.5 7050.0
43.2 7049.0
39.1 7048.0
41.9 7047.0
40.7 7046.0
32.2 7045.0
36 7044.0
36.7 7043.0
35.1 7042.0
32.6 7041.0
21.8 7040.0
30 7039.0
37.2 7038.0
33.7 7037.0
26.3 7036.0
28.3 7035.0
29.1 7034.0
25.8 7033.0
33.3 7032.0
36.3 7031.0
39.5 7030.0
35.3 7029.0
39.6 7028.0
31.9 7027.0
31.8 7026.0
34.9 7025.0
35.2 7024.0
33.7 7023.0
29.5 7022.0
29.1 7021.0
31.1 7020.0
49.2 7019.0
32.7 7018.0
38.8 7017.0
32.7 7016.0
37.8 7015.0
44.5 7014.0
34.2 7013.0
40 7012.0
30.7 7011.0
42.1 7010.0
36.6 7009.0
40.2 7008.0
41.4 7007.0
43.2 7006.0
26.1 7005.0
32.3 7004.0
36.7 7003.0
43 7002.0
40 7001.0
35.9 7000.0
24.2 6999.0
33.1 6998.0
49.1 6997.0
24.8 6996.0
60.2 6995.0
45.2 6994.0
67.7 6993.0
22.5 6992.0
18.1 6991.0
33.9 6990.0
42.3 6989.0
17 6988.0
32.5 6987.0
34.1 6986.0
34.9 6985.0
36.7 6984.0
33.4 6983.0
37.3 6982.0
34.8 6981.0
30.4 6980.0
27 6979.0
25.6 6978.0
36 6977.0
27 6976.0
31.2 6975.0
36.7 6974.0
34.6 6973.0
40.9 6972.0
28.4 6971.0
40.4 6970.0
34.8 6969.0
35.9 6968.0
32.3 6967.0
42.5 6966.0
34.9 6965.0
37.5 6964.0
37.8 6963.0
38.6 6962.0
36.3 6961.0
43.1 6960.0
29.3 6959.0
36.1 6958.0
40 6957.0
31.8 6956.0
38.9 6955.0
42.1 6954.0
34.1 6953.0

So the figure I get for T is -4.2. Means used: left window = 33.5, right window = 33.9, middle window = 37.1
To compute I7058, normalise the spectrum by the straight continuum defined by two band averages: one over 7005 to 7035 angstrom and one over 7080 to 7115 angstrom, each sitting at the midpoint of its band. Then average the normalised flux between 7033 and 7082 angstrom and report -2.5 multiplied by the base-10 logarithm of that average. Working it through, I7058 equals 0.02 mag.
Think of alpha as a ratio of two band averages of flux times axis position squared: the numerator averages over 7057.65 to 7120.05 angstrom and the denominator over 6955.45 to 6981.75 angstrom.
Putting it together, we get 1.00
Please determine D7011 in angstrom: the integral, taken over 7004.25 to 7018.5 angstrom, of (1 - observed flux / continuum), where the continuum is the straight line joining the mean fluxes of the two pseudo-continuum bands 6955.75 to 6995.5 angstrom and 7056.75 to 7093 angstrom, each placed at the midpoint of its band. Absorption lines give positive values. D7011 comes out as -1.0 angstrom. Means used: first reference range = 35.5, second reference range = 33.5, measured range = 37.1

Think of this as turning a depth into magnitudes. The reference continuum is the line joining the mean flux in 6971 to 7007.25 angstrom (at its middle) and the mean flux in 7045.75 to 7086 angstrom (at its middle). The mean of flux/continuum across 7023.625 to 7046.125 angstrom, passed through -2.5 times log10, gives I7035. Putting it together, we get 0.055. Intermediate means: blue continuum 35.1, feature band 33.1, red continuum 34.5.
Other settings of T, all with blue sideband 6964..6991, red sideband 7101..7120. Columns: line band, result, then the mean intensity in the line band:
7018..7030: -0.5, 34.8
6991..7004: -2.2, 39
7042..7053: -1.3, 37.2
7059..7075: -0.1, 33.4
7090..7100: -0.4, 34.3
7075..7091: -0.4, 33.9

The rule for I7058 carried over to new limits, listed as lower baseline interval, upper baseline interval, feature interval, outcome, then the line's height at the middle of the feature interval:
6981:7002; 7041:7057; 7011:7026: 0.01 mag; 36.1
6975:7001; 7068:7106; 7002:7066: -0.02 mag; 34.1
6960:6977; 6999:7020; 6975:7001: 0.06 mag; 36.6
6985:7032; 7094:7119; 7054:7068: 0.03 mag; 35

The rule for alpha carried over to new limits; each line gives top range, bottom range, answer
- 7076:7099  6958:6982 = 1.02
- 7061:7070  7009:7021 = 0.88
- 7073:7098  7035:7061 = 0.98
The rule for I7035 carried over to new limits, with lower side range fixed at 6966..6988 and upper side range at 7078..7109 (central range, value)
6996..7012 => -0.10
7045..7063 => -0.09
